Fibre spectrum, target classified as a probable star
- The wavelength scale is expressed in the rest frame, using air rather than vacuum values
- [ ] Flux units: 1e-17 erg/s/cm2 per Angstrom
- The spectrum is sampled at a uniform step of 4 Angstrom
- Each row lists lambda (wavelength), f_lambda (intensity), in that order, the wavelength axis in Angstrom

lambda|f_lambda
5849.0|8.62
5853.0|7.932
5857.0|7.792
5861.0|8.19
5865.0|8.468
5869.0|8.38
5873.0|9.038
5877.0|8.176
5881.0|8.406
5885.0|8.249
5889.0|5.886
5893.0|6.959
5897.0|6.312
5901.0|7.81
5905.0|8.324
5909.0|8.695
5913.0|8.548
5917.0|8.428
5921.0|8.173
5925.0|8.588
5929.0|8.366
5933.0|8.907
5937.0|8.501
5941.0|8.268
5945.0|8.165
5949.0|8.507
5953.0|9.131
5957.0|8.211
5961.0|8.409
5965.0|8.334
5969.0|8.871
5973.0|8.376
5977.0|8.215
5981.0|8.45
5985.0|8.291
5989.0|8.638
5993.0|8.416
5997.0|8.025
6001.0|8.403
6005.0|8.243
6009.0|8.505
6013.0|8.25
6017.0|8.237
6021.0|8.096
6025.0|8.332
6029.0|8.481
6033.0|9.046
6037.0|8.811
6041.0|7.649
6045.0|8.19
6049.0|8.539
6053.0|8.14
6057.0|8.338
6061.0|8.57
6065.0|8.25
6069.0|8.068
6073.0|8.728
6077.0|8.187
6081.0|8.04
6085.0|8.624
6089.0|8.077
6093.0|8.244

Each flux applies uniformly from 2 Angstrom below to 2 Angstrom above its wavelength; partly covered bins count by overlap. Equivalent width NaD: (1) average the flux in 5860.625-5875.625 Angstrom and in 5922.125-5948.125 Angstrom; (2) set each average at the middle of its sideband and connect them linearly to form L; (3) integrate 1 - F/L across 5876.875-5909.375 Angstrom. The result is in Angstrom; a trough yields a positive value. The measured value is 3.6 Angstrom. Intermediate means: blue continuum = 8.54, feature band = 7.56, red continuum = 8.46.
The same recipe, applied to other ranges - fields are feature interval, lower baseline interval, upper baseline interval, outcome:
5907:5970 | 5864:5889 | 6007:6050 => -1.5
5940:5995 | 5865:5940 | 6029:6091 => -1.6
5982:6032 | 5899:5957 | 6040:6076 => 0.1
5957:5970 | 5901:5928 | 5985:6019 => -0.1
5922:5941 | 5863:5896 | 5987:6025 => -1.1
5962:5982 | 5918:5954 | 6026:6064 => 0.0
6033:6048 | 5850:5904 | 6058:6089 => -0.2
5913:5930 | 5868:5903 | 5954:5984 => -0.9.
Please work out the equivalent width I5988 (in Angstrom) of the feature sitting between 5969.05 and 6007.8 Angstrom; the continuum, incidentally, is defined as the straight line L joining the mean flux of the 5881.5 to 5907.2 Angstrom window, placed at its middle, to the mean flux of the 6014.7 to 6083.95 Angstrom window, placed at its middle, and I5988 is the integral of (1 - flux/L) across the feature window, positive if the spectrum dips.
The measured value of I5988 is -2.1 Angstrom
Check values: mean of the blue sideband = 7.33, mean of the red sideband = 8.34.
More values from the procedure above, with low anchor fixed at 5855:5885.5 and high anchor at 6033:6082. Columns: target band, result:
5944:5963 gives -0.38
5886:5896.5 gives 2.22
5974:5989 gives -0.06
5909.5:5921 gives -0.17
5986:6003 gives -0.07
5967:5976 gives -0.26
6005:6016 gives -0.01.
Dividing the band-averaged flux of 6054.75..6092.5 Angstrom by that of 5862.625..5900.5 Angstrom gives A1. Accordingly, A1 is 1.07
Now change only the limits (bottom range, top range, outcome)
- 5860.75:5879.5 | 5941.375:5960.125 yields 1.00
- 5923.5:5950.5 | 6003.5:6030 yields 0.98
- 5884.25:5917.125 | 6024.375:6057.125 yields 1.10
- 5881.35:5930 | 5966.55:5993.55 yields 1.08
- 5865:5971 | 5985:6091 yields 1.01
